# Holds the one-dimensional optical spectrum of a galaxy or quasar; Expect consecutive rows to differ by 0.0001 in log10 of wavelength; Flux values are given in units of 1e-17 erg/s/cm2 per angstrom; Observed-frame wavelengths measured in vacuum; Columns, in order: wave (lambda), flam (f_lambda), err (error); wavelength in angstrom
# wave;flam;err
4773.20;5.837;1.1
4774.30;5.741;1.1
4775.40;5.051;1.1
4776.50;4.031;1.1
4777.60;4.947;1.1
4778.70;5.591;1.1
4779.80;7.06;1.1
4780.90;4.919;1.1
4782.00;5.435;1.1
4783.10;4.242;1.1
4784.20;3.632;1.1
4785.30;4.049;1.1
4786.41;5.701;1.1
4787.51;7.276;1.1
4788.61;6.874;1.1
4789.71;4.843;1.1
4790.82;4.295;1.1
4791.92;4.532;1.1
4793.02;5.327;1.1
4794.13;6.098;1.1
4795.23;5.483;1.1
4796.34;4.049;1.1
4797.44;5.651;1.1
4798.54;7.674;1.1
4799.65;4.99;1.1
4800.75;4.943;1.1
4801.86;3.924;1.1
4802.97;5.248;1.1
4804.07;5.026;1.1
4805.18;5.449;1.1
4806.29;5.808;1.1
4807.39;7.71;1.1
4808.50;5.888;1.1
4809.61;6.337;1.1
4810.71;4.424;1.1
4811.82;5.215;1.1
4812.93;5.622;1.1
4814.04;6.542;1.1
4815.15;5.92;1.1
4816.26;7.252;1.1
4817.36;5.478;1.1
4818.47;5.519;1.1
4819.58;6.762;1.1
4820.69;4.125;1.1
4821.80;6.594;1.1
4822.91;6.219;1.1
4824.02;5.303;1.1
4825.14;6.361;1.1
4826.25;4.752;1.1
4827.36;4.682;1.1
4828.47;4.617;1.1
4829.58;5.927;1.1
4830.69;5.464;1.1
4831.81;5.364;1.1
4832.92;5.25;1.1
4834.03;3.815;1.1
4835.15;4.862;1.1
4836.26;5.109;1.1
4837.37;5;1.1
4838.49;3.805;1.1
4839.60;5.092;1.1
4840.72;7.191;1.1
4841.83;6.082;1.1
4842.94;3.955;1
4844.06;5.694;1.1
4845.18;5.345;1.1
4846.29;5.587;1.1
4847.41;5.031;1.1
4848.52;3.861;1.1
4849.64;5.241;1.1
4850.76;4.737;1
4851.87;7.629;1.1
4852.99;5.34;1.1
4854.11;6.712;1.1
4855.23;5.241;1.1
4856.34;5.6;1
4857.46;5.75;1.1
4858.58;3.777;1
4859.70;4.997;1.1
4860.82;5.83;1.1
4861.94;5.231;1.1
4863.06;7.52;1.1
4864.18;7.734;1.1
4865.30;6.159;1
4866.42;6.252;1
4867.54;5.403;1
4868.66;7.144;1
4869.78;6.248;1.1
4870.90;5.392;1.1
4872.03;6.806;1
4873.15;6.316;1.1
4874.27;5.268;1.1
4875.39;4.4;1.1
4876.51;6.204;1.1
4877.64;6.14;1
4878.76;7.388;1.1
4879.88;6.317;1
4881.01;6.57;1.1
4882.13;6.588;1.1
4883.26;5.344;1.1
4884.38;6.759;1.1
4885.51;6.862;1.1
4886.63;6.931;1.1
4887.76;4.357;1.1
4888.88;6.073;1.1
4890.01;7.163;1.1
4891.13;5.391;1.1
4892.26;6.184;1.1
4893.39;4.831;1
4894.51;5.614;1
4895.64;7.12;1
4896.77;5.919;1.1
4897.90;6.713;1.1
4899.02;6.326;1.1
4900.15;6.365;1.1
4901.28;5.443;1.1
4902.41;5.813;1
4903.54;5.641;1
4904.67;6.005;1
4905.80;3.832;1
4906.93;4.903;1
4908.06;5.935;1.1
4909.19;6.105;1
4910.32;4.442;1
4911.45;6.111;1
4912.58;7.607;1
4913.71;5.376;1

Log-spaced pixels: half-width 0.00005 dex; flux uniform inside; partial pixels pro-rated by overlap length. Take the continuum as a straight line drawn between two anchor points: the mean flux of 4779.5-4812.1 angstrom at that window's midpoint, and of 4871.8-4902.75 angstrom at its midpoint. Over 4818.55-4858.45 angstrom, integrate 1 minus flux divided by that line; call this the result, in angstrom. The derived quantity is 2.6 angstrom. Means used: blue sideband 5.39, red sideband 6.11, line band 5.36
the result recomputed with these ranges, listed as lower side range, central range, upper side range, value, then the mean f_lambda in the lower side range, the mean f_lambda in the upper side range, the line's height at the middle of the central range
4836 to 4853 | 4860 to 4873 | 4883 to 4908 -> -1.8 angstrom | 5.3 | 5.9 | 5.56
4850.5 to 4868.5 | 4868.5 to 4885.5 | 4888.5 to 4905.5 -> -0.7 angstrom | 5.92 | 6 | 5.96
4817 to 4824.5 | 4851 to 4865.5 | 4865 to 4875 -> 0.2 angstrom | 5.72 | 6.08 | 6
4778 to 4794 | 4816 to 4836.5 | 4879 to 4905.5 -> 0.6 angstrom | 5.29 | 6.09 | 5.59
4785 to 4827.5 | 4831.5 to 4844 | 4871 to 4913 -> 1.5 angstrom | 5.61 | 5.98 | 5.74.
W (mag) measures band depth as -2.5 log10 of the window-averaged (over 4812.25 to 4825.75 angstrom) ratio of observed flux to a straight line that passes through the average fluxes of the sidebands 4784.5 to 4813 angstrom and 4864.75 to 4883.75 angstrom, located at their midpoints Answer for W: -0.06 mag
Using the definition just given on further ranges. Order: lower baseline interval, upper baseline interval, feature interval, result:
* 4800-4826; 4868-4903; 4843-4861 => 0.113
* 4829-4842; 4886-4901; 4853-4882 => -0.060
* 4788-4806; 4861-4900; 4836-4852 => 0.111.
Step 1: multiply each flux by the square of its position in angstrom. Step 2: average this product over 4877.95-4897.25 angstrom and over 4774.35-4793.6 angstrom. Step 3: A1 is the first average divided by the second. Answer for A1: 1.25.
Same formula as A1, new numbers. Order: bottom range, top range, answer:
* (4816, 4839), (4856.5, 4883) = 1.16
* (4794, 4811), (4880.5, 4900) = 1.15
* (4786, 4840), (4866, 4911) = 1.12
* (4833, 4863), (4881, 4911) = 1.13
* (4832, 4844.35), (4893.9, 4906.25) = 1.19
